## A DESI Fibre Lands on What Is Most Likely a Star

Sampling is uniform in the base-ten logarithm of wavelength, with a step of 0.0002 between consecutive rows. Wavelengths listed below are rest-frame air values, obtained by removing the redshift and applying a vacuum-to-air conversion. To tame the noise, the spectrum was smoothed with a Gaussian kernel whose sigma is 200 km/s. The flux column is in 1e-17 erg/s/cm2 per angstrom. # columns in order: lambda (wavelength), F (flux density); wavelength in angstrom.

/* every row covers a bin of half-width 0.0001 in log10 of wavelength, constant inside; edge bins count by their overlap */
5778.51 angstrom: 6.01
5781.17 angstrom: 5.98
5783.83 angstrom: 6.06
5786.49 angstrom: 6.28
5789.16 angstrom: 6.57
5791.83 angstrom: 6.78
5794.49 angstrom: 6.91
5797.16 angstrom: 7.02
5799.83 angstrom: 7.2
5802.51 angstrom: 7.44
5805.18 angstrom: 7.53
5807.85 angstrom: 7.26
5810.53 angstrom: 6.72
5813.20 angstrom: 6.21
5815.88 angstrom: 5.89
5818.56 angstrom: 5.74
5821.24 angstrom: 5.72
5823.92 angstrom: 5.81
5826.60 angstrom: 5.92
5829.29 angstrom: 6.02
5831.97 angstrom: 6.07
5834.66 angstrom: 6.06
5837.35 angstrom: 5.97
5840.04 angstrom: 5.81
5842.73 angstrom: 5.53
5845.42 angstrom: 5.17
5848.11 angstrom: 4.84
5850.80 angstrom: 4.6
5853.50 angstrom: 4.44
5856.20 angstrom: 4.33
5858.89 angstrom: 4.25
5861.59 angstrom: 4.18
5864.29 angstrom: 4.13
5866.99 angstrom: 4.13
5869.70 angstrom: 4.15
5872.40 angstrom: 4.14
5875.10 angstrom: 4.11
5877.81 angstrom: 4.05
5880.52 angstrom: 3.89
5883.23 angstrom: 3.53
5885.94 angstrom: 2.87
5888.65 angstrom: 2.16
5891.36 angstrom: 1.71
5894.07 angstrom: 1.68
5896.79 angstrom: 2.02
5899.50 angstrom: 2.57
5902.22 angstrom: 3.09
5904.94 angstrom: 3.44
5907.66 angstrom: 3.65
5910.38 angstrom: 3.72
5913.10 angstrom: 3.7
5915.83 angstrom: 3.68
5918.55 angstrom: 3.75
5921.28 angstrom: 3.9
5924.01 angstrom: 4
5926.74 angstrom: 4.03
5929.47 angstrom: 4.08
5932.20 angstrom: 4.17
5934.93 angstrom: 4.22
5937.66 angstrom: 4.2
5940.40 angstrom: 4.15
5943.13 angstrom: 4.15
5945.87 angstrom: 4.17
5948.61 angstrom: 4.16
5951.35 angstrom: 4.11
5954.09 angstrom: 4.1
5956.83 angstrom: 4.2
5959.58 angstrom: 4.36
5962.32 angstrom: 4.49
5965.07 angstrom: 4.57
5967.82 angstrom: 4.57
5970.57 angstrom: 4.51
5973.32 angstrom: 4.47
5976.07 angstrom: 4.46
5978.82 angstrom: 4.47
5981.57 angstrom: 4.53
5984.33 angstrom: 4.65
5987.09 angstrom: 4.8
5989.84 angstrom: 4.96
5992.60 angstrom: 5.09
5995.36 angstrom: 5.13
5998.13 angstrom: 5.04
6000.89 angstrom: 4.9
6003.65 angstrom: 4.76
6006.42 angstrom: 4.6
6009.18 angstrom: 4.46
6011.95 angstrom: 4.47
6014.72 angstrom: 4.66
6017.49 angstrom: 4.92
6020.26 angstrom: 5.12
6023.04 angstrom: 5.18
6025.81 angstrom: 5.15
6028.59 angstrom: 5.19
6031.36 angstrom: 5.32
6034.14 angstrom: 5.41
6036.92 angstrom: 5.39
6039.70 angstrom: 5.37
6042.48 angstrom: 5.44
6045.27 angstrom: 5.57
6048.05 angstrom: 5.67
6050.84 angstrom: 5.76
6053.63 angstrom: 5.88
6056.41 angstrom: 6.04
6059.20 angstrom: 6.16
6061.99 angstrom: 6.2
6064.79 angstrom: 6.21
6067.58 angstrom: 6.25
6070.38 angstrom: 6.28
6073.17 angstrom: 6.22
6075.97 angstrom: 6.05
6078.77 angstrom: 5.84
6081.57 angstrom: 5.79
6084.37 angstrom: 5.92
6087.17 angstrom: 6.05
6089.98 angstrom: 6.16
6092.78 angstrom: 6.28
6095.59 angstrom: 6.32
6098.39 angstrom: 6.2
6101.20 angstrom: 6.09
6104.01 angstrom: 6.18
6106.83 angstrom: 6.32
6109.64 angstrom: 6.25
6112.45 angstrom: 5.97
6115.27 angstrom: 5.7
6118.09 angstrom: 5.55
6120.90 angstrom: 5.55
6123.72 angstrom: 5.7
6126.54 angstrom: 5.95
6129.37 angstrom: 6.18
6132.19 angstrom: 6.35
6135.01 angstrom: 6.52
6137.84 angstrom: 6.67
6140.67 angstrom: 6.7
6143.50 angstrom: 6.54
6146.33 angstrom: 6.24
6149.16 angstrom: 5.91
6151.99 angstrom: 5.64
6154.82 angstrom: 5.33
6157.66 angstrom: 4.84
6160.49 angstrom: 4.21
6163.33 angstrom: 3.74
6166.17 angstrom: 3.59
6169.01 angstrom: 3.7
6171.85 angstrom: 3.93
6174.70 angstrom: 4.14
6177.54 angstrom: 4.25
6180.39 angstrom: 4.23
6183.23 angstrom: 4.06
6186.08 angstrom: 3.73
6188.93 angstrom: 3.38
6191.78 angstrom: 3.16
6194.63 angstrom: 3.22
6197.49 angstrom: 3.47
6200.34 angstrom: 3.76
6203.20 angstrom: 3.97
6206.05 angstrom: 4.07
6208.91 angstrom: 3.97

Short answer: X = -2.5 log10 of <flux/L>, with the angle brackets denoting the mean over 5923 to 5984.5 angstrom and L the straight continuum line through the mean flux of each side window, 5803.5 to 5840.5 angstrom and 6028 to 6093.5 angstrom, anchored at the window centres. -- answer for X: 0.37 mag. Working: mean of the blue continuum 6.22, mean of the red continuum 5.86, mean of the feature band 4.29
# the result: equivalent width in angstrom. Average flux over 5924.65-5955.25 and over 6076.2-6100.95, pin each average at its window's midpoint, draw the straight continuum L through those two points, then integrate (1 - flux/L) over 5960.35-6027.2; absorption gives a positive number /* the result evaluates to 1.2 angstrom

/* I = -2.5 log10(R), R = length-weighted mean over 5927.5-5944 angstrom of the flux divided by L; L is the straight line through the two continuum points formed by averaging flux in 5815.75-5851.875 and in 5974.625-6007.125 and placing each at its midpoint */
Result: 0.219 mag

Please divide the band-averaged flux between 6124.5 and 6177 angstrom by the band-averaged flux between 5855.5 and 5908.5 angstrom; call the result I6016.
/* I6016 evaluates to 1.57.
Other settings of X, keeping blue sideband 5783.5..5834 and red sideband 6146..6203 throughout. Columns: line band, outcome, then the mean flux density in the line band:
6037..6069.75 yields -0.19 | 5.86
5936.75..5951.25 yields 0.33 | 4.16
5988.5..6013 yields 0.10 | 4.83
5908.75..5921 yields 0.48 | 3.73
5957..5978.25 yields 0.22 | 4.47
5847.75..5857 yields 0.34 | 4.53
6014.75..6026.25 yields 0.02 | 5.04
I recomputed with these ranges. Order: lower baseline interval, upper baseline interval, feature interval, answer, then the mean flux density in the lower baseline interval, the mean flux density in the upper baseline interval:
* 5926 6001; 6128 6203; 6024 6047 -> -0.18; 4.45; 4.73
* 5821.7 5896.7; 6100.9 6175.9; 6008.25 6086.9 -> -0.08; 4.4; 5.53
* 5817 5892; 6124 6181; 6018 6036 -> -0.05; 4.65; 5.25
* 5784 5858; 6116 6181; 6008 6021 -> 0.19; 6.05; 5.3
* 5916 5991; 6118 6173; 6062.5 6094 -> -0.21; 4.29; 5.45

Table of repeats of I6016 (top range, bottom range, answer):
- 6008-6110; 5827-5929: 1.41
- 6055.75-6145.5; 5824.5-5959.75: 1.49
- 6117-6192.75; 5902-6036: 1.13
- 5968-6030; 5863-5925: 1.41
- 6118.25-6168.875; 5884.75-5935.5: 1.70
